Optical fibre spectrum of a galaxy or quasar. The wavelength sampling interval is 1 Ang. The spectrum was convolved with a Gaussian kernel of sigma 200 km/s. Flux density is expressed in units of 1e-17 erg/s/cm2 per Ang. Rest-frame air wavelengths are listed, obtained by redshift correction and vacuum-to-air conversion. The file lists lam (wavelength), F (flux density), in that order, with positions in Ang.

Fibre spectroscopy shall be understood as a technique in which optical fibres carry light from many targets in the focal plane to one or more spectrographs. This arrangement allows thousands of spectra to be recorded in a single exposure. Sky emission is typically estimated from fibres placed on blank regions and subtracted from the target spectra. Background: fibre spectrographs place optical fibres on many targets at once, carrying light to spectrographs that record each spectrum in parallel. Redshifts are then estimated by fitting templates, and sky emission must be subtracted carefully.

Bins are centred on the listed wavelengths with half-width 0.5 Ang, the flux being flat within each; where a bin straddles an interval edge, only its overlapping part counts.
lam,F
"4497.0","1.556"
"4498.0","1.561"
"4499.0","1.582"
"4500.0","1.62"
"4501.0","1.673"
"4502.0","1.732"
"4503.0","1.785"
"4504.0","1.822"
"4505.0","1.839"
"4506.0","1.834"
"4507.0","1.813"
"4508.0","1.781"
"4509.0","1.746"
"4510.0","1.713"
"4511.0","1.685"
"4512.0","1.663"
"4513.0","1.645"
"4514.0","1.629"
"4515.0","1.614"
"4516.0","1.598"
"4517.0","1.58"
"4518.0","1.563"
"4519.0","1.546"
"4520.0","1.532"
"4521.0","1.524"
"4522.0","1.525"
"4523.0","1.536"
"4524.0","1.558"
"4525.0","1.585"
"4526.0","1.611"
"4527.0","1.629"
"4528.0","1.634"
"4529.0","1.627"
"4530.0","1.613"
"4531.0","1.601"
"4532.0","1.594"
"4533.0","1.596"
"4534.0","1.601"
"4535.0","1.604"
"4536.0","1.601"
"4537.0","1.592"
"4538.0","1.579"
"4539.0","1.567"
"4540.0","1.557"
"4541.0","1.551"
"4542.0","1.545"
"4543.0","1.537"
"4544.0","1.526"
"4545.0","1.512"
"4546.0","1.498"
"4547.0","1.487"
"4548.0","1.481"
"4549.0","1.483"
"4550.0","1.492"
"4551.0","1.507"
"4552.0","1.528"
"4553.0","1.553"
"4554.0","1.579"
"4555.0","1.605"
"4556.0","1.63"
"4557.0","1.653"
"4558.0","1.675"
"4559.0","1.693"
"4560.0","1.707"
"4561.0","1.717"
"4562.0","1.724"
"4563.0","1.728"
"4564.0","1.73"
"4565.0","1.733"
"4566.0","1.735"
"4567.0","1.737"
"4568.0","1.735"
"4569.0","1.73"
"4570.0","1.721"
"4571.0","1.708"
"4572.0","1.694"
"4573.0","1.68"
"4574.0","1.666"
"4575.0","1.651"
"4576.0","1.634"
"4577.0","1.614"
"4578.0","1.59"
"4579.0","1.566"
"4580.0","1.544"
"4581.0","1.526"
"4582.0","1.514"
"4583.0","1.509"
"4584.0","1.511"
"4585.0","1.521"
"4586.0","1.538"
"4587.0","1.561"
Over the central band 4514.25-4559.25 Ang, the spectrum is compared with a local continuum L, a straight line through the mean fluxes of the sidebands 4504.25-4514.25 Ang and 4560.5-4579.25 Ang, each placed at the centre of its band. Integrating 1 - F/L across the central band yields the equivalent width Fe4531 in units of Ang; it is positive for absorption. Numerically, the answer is 3.8 Ang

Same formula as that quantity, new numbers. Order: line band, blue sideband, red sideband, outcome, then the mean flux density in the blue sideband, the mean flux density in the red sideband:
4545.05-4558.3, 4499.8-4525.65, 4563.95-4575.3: 1.1 Ang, 1.66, 1.71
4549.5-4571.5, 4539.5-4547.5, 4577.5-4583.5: -1.9 Ang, 1.53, 1.54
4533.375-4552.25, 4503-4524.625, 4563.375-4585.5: 1.2 Ang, 1.66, 1.64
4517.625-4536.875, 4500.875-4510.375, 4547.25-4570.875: 1.6 Ang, 1.78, 1.65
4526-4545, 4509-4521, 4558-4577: 0.8 Ang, 1.62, 1.7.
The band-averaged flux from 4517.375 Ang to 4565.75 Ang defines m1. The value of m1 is 1.59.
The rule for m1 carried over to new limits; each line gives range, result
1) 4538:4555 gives 1.53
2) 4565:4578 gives 1.69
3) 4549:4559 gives 1.58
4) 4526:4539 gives 1.6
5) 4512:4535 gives 1.59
